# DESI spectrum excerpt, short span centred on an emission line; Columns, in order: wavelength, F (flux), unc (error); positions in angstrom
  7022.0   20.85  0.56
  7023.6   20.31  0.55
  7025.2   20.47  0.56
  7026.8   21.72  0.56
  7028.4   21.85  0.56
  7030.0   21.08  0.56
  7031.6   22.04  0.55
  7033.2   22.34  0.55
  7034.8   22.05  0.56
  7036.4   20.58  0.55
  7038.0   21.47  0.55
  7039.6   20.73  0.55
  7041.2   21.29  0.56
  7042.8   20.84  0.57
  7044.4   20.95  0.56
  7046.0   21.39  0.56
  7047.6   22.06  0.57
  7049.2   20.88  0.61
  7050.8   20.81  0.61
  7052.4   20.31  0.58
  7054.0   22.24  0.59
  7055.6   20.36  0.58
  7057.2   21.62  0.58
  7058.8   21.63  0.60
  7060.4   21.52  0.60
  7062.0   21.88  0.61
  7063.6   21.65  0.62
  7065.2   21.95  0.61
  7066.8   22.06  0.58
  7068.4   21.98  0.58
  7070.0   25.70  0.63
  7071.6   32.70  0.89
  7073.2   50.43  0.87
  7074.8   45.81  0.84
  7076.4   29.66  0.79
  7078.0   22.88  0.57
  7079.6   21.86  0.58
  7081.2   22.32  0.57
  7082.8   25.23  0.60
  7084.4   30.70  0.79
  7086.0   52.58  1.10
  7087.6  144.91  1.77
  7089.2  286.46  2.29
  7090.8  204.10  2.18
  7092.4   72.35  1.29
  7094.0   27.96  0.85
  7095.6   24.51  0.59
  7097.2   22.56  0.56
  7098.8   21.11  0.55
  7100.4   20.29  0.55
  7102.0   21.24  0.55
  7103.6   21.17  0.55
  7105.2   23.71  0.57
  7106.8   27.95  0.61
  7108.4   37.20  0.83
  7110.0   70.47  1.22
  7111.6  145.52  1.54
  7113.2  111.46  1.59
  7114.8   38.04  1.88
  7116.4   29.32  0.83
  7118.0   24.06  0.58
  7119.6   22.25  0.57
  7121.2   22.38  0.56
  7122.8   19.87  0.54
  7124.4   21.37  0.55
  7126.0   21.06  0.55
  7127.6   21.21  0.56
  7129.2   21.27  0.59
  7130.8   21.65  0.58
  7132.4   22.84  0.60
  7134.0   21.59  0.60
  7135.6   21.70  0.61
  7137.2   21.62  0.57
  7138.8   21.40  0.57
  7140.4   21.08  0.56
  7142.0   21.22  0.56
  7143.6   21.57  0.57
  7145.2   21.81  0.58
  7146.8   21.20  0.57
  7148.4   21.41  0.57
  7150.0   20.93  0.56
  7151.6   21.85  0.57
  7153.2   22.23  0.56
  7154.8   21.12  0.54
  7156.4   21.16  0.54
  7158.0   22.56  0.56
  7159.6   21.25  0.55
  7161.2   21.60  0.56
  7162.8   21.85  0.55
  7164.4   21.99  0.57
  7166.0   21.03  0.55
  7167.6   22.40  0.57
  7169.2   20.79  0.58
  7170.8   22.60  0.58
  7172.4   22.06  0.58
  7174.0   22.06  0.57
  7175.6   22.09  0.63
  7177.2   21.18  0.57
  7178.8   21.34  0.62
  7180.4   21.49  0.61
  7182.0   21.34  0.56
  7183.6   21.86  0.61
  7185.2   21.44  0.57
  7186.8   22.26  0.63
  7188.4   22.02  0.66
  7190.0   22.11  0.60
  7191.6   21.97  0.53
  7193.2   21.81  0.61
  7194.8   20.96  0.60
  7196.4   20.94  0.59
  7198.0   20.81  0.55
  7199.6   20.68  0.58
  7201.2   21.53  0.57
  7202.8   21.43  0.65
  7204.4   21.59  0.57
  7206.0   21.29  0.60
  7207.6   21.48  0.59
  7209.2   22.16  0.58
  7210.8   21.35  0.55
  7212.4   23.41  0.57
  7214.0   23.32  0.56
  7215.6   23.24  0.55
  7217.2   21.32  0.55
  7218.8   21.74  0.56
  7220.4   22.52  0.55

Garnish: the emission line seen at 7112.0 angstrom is [N II]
